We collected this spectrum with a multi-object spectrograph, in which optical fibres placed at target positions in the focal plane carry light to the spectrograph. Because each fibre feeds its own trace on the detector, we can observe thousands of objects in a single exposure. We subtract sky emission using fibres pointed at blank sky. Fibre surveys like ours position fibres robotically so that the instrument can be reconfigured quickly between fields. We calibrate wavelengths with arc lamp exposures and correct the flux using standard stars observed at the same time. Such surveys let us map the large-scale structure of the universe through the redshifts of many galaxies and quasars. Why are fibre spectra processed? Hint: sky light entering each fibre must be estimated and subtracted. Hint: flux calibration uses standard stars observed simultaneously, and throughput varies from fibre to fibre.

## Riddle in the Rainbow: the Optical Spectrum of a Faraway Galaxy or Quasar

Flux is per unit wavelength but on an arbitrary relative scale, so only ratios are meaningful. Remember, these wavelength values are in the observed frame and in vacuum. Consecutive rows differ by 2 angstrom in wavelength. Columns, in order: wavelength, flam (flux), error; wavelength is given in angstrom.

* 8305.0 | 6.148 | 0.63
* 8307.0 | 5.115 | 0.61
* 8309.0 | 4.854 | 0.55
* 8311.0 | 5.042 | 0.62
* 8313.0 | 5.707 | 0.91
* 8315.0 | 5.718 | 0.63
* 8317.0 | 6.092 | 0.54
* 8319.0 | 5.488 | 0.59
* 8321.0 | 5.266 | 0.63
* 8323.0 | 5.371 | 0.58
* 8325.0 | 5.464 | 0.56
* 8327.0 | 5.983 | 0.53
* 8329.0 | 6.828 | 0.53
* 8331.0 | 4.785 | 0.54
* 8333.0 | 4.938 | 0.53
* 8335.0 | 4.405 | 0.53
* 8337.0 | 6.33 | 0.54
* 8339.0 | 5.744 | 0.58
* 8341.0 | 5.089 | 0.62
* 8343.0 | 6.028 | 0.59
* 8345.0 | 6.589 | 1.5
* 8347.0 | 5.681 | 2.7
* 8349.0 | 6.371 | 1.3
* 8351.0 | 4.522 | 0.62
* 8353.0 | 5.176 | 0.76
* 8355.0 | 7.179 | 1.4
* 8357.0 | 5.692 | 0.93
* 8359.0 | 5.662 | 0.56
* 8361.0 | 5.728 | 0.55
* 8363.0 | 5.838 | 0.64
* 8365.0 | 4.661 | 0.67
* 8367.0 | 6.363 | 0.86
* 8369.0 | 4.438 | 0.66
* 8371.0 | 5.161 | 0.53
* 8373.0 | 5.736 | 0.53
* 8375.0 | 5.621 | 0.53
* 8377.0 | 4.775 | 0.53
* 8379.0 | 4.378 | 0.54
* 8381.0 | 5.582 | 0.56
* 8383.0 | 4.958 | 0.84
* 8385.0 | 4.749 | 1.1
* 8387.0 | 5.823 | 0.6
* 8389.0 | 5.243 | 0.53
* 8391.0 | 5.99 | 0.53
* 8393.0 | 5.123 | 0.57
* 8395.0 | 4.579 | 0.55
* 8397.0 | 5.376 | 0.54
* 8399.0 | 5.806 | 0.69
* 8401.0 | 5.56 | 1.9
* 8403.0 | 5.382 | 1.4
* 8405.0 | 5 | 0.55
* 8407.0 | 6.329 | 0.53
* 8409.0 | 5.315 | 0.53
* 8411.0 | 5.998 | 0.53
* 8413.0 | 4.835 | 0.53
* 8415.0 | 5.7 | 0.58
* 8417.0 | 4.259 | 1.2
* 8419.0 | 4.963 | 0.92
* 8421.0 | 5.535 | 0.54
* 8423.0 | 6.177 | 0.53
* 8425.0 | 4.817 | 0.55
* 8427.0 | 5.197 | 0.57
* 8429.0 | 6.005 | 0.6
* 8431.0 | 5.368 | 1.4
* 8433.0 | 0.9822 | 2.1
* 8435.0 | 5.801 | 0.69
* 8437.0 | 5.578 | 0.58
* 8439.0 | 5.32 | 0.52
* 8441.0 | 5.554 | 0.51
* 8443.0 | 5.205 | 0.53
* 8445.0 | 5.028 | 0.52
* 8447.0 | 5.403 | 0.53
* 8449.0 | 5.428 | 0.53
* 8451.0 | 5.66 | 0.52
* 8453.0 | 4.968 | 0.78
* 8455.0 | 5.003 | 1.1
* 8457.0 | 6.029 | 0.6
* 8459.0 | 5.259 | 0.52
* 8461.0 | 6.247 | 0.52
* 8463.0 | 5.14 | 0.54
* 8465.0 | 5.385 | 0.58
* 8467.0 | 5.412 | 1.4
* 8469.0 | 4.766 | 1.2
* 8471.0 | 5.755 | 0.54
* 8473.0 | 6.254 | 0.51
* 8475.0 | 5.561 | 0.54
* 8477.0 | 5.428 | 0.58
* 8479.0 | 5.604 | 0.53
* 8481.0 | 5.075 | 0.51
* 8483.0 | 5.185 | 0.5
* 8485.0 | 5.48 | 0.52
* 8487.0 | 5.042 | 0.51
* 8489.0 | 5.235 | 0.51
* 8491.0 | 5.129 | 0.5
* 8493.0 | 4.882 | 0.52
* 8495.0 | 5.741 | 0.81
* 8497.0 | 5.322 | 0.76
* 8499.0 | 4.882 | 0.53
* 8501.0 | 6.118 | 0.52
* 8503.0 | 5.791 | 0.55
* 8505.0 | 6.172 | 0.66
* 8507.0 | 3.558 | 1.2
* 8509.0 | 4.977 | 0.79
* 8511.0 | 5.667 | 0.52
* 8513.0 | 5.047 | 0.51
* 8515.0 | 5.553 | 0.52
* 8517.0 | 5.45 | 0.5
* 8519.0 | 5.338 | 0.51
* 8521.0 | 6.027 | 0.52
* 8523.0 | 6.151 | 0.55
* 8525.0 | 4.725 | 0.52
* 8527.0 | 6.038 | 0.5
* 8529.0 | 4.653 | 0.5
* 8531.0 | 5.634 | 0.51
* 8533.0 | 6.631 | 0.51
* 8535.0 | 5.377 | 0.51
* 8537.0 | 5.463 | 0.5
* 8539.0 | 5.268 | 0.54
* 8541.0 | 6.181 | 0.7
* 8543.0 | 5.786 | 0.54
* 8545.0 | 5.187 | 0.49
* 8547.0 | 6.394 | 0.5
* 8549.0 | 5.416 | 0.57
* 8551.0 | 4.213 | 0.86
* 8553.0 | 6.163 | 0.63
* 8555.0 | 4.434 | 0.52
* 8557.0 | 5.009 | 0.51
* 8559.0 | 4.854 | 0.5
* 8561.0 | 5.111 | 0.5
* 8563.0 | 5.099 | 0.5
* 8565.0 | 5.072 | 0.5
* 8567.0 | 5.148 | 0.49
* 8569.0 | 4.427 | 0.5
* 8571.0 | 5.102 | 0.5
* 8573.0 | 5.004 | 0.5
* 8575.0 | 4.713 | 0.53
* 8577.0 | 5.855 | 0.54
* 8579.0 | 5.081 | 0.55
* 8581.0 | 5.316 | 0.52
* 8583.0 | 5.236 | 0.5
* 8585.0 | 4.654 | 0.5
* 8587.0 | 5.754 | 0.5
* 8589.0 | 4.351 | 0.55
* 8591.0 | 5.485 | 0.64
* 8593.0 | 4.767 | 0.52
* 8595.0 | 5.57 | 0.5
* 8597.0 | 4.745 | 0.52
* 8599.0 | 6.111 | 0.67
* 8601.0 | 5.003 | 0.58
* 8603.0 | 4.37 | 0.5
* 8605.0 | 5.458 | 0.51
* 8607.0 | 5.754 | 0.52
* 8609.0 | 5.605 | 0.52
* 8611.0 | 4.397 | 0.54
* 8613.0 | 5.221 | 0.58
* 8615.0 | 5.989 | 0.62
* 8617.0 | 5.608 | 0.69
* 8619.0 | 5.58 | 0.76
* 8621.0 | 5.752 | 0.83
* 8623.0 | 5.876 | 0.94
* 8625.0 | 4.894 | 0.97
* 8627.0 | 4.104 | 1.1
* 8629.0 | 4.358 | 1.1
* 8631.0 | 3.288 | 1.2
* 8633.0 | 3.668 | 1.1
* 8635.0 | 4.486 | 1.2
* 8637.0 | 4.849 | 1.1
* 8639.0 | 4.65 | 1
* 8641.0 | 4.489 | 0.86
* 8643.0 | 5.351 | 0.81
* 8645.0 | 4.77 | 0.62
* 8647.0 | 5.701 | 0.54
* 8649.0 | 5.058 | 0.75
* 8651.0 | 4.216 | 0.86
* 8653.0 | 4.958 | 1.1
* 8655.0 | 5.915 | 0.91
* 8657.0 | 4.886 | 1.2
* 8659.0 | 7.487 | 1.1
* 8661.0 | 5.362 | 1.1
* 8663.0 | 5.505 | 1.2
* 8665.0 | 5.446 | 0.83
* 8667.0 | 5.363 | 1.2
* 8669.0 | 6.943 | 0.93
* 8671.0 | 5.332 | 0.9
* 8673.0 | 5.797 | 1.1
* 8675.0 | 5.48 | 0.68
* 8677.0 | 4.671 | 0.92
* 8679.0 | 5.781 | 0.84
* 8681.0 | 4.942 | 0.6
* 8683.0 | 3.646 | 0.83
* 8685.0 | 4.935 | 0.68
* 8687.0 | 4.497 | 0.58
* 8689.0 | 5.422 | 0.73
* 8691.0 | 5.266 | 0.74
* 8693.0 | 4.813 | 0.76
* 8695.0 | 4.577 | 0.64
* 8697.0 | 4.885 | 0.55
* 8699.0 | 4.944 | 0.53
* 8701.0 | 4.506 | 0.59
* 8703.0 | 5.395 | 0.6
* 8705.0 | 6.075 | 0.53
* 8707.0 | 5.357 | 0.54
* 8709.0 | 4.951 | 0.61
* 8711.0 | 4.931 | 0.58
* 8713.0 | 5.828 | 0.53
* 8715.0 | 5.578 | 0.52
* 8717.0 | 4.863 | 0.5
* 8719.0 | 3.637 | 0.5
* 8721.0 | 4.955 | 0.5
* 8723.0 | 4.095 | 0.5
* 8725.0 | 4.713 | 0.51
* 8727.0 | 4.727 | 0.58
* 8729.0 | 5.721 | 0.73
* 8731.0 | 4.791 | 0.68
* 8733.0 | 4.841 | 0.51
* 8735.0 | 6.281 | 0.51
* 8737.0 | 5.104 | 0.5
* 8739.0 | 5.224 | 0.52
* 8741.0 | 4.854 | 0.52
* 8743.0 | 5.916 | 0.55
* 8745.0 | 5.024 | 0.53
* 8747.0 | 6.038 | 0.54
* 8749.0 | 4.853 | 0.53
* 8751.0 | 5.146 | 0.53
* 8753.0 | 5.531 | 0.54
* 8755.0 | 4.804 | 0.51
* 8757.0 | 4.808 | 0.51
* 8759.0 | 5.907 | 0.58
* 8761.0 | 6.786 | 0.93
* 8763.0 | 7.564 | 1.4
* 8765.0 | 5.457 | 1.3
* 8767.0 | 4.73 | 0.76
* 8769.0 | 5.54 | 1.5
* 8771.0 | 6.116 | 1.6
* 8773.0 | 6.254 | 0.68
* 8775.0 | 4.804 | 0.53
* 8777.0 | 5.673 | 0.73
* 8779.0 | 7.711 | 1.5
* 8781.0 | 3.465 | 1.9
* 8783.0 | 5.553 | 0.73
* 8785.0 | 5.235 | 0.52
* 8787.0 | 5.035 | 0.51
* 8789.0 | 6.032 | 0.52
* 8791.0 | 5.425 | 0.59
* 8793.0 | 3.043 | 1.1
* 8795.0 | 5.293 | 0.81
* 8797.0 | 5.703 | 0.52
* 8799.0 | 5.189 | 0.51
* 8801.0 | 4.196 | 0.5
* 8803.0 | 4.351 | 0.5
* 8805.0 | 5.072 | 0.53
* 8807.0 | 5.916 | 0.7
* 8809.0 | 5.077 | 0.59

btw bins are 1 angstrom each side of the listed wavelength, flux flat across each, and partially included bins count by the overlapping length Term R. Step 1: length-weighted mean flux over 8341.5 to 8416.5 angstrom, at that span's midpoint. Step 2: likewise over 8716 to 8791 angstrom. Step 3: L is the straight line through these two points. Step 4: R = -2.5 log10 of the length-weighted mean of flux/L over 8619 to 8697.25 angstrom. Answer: 0.064 mag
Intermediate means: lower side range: 5.47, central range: 5.07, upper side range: 5.35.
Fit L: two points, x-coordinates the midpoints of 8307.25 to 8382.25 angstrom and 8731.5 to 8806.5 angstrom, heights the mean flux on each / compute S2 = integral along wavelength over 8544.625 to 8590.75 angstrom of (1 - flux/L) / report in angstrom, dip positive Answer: 2.7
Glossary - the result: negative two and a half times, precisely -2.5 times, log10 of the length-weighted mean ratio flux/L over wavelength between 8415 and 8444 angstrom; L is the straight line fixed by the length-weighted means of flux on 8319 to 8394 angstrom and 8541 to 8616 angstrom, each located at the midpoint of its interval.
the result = 0.07 mag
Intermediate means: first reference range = 5.49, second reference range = 5.2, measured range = 5.08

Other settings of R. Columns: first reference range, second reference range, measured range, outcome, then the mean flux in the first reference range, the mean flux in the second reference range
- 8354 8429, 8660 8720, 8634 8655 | 0.06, 5.4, 5.16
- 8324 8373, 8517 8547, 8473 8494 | 0.06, 5.61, 5.63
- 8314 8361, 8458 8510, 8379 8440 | 0.06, 5.67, 5.36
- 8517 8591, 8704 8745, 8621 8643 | 0.15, 5.31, 5.12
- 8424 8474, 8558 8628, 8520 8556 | -0.07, 5.26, 5.17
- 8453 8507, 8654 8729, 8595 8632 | 0.03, 5.41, 5.18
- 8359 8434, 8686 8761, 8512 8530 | -0.05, 5.23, 5.13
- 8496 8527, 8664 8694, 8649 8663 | -0.04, 5.41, 5.22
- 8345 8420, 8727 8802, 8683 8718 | 0.07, 5.41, 5.39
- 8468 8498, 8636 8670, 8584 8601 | 0.04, 5.36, 5.35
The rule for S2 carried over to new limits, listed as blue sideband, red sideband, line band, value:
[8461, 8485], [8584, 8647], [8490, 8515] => 0.4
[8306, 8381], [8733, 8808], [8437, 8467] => 0.4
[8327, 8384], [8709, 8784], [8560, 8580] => 1.3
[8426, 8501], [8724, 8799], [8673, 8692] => 1.3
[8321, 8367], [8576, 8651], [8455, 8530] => -1.2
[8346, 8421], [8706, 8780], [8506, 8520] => 0.8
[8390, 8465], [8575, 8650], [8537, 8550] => -1.4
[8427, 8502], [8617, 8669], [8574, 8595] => 0.1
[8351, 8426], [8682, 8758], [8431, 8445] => 1.4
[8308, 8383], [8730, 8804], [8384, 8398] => 0.6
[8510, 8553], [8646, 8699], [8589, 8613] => 1.0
